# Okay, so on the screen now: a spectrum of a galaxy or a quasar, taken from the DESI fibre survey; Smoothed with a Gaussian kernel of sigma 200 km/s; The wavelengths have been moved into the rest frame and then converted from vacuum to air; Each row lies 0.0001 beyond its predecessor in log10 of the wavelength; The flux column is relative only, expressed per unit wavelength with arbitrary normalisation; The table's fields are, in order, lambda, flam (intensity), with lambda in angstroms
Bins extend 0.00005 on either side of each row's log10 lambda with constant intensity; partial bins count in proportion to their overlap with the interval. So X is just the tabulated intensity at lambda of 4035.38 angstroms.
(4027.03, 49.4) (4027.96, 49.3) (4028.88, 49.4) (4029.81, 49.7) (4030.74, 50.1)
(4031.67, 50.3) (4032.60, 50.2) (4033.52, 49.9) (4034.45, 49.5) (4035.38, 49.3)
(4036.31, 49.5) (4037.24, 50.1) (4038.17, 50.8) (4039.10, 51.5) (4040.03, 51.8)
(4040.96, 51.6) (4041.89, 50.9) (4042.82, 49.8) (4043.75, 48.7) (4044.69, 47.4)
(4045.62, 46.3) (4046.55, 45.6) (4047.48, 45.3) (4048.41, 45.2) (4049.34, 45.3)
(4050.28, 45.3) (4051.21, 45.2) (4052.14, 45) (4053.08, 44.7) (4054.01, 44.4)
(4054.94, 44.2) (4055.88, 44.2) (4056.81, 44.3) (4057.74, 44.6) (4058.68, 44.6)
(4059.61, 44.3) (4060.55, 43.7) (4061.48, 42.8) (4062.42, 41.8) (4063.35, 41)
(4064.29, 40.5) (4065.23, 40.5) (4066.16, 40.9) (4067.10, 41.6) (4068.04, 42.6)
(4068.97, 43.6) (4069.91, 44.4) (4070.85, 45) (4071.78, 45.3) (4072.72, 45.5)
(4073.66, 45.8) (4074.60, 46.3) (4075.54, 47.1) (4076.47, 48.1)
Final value 49.3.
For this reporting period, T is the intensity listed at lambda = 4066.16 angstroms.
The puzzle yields 40.9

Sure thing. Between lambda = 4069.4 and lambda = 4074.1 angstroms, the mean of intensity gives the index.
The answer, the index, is 45.2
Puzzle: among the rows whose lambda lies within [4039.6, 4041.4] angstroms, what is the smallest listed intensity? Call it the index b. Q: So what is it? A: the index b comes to 51.6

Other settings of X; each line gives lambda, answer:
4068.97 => 43.6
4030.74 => 50.1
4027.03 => 49.4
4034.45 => 49.5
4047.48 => 45.3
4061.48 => 42.8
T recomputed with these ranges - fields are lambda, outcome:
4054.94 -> 44.2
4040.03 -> 51.8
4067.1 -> 41.6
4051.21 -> 45.2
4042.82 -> 49.8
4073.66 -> 45.8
